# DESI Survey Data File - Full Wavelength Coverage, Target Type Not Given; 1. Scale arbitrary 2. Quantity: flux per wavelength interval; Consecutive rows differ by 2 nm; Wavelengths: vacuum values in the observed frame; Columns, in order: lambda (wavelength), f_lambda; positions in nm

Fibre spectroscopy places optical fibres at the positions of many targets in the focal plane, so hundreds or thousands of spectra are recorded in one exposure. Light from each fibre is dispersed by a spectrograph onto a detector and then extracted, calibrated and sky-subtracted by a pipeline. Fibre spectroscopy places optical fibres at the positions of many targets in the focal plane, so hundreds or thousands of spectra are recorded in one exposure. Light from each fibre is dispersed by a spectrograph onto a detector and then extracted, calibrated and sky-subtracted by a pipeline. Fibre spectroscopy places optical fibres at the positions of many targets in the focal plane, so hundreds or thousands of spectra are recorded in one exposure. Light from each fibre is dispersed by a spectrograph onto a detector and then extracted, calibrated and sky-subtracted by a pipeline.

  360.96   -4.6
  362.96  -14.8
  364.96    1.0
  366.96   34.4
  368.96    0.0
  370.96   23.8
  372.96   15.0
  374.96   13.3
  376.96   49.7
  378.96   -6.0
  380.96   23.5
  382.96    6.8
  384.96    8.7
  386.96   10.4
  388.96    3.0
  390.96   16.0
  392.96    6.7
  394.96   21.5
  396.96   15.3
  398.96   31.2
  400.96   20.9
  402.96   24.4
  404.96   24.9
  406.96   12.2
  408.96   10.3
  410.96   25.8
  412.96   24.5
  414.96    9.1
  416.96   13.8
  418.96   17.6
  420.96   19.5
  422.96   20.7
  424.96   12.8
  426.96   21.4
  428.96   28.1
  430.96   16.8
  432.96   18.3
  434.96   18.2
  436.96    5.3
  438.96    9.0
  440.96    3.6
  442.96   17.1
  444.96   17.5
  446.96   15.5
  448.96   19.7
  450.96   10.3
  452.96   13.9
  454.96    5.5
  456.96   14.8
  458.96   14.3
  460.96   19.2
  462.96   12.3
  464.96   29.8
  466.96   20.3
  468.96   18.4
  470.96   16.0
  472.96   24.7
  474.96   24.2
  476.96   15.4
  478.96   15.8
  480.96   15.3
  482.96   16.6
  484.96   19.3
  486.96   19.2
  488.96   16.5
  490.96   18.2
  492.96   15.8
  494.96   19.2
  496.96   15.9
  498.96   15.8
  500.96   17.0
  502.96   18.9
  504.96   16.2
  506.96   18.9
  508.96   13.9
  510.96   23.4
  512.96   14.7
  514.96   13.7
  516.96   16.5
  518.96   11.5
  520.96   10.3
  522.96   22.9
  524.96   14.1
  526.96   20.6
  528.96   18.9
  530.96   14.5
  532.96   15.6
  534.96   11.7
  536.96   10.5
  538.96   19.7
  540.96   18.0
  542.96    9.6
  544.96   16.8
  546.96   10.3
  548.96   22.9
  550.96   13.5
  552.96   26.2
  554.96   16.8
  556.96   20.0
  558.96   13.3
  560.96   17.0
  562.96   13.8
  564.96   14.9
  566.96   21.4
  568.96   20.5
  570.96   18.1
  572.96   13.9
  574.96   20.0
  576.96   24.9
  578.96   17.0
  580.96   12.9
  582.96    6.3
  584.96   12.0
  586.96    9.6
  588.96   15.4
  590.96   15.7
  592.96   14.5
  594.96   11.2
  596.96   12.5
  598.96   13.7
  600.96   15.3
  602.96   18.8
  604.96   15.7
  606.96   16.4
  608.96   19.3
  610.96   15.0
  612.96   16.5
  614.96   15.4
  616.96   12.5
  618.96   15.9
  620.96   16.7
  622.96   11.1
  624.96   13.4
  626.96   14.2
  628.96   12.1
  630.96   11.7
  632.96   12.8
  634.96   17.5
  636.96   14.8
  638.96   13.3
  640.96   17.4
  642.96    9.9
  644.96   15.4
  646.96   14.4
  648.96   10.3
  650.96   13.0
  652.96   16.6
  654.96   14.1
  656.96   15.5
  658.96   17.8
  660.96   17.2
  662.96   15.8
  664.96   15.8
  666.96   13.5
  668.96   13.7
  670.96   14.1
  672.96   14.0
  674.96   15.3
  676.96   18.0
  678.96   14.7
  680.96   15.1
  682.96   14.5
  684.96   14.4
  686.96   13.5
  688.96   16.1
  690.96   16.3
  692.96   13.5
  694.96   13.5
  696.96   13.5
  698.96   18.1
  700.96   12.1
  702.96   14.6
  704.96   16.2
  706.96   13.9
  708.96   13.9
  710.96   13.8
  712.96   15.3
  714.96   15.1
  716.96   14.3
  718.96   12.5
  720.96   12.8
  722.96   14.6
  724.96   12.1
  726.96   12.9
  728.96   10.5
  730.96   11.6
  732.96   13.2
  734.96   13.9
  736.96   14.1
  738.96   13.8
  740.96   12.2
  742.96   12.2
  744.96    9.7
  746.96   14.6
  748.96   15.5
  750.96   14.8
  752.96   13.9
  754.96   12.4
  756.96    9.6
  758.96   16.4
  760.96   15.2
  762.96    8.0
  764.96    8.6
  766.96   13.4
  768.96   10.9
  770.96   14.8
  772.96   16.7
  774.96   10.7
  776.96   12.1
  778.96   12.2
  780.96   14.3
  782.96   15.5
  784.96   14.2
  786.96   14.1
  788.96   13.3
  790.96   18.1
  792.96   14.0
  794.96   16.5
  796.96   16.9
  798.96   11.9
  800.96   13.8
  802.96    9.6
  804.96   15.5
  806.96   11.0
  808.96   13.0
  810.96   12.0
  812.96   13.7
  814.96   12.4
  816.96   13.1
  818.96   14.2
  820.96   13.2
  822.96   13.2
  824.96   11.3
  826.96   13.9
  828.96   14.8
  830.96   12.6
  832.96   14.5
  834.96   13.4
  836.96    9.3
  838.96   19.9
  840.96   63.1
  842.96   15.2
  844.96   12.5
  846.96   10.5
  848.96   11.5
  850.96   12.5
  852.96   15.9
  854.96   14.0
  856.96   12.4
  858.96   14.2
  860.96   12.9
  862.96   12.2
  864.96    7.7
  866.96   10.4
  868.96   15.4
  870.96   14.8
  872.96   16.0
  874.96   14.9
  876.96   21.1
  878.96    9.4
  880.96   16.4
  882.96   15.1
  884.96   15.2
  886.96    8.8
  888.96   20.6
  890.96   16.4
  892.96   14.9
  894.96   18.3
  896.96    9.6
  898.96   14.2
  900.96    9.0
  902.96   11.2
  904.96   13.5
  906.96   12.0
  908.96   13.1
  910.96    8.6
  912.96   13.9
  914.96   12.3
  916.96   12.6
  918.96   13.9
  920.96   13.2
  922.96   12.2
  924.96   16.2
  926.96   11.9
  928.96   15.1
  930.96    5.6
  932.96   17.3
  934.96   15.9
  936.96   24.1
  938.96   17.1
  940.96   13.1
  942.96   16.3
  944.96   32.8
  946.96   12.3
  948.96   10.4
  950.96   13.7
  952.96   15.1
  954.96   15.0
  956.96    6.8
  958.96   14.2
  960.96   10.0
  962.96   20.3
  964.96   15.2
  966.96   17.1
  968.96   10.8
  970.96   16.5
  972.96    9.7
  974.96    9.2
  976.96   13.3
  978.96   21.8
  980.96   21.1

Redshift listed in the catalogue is 1.254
